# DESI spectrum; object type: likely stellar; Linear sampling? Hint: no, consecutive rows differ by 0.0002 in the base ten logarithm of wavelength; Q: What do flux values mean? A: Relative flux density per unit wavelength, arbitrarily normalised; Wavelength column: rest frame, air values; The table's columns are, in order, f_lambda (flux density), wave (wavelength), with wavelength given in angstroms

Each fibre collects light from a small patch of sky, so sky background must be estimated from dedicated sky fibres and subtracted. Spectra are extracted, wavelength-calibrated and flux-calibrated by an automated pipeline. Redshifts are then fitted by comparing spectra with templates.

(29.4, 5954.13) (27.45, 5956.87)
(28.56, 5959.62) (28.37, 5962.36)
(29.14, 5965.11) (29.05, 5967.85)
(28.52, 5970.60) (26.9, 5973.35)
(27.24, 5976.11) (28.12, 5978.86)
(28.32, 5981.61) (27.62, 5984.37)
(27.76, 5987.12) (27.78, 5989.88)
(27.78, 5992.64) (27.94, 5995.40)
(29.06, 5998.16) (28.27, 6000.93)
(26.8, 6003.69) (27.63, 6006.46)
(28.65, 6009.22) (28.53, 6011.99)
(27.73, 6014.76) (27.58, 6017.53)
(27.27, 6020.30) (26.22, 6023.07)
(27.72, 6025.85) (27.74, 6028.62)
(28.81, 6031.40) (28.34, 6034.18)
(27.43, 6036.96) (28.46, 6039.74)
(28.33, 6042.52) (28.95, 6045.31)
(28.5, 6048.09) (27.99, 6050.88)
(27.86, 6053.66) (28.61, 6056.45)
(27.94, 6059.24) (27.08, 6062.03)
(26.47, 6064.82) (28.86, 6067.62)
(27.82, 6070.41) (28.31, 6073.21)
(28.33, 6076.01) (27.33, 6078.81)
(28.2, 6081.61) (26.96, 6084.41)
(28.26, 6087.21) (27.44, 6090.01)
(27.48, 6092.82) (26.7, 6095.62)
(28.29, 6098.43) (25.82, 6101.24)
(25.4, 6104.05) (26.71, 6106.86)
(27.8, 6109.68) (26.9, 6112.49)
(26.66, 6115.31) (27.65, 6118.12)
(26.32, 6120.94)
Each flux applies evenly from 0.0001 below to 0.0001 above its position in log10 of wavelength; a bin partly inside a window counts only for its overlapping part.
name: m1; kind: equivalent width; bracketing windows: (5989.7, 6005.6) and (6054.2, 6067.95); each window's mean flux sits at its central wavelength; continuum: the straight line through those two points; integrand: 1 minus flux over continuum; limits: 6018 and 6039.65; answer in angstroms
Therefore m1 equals 0.1 angstroms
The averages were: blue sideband 27.9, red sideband 27.7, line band 27.7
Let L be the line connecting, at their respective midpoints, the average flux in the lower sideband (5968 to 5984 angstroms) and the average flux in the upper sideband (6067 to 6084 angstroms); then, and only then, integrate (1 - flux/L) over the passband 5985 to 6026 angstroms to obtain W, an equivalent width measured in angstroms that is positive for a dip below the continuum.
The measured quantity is 0.22 angstroms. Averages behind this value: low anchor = 27.9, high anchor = 28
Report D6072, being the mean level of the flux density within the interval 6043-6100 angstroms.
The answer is 27.9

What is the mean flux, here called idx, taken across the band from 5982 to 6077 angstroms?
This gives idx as 27.9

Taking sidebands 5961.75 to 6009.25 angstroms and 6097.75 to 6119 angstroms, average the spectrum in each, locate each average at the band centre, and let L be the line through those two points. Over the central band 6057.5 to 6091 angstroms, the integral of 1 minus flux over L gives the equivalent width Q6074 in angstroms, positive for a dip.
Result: -0.7 angstroms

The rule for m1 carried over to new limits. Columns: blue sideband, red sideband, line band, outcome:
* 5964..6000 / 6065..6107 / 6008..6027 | 0.1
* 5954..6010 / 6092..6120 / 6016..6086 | -1.2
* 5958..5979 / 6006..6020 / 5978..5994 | 0.1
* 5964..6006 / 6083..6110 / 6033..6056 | -0.6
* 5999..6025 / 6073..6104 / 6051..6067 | -0.1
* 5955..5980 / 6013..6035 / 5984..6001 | -0.1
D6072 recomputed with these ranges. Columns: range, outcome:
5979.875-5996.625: 27.9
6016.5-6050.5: 27.9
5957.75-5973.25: 28.5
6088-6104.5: 27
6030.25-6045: 28.3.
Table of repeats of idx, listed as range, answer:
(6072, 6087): 27.9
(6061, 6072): 27.6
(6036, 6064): 28.1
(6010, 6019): 28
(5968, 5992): 27.8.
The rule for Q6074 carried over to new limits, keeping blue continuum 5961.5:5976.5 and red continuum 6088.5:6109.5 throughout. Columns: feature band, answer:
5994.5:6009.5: -0.1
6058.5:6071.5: -0.2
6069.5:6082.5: -0.4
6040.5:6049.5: -0.4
